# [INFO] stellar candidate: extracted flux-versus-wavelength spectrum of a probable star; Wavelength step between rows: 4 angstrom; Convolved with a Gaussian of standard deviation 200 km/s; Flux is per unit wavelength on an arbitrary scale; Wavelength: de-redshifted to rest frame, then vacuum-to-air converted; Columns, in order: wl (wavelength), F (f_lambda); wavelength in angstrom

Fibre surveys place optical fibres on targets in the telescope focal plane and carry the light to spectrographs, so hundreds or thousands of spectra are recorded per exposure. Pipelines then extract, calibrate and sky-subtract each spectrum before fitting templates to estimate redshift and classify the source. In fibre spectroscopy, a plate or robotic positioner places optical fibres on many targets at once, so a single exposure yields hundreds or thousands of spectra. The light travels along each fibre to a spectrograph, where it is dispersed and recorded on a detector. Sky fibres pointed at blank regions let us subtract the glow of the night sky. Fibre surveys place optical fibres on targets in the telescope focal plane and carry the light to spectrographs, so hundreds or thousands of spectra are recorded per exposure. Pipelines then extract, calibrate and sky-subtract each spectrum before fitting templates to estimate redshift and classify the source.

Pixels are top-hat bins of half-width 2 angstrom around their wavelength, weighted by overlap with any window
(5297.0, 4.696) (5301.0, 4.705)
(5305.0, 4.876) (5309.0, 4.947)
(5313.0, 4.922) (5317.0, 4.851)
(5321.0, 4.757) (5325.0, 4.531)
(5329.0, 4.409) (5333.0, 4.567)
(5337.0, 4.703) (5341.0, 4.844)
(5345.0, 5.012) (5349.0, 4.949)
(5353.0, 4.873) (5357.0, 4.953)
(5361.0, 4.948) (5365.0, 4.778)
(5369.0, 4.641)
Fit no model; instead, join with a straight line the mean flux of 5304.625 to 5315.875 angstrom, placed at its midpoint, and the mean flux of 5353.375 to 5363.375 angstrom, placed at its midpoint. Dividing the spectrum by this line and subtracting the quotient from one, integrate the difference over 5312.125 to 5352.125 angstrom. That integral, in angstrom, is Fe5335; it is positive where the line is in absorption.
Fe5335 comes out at 1.4 angstrom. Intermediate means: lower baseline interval 4.92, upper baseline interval 4.93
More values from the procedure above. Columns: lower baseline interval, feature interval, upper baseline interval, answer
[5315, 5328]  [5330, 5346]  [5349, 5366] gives 0.1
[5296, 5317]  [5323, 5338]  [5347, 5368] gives 1.0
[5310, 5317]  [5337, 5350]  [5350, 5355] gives 0.0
